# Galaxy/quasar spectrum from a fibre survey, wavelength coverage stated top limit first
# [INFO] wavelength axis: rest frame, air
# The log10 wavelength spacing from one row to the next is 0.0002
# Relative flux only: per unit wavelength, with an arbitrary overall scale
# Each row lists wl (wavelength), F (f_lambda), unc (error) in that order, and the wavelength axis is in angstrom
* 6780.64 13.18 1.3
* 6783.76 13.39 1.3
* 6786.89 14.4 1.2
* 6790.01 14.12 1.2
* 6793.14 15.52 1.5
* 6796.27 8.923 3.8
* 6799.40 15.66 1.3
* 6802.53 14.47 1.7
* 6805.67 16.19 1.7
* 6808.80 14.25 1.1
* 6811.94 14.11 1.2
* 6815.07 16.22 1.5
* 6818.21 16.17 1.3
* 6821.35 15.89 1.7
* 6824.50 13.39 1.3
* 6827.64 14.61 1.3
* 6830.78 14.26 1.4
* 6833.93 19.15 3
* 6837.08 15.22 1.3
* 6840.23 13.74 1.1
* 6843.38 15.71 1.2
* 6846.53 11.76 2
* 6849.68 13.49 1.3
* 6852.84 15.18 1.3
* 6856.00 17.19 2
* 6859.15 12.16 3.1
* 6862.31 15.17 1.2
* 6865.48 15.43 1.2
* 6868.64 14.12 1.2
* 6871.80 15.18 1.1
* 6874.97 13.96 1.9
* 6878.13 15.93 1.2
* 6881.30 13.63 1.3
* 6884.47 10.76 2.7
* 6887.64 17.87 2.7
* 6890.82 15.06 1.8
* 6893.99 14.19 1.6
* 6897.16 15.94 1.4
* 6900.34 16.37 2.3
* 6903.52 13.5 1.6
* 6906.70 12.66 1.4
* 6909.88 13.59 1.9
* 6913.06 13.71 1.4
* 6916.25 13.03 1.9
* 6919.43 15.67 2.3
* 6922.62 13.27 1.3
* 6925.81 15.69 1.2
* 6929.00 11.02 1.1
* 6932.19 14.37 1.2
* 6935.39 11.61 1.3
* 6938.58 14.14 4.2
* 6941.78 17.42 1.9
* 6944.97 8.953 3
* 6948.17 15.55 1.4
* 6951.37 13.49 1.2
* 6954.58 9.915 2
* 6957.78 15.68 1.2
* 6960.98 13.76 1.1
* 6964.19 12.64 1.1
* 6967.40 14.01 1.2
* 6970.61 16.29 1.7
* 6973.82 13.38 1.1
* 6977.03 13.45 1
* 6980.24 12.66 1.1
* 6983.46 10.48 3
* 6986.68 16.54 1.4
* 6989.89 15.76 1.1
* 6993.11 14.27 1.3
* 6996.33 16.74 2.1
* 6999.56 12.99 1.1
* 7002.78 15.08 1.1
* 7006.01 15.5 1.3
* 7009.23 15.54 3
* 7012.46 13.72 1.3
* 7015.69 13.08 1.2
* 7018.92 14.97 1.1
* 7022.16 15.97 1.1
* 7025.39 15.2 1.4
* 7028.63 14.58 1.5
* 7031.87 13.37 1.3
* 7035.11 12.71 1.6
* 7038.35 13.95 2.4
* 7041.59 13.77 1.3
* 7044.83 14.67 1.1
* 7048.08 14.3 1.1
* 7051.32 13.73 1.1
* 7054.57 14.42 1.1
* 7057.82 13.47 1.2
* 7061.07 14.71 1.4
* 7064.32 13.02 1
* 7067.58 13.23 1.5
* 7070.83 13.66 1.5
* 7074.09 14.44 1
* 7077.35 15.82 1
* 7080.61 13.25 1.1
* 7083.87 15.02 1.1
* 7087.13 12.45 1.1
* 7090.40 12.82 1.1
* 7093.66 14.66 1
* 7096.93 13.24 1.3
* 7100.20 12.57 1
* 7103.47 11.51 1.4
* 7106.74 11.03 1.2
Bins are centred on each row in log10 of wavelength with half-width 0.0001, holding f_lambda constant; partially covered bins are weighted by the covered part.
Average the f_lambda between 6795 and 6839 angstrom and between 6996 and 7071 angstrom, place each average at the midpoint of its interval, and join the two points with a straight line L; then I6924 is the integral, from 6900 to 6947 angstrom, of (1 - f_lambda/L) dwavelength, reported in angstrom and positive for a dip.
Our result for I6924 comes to 3.1 angstrom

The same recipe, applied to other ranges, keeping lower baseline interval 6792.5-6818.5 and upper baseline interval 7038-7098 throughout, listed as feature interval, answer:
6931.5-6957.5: 1.72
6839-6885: 0.23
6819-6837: -1.26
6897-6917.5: 0.40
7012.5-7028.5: -0.73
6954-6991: 0.92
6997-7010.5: -0.79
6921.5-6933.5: 0.56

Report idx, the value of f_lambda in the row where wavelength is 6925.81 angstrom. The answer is 15.69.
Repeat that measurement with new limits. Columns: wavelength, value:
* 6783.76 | 13.39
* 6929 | 11.02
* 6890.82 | 15.06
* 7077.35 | 15.82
